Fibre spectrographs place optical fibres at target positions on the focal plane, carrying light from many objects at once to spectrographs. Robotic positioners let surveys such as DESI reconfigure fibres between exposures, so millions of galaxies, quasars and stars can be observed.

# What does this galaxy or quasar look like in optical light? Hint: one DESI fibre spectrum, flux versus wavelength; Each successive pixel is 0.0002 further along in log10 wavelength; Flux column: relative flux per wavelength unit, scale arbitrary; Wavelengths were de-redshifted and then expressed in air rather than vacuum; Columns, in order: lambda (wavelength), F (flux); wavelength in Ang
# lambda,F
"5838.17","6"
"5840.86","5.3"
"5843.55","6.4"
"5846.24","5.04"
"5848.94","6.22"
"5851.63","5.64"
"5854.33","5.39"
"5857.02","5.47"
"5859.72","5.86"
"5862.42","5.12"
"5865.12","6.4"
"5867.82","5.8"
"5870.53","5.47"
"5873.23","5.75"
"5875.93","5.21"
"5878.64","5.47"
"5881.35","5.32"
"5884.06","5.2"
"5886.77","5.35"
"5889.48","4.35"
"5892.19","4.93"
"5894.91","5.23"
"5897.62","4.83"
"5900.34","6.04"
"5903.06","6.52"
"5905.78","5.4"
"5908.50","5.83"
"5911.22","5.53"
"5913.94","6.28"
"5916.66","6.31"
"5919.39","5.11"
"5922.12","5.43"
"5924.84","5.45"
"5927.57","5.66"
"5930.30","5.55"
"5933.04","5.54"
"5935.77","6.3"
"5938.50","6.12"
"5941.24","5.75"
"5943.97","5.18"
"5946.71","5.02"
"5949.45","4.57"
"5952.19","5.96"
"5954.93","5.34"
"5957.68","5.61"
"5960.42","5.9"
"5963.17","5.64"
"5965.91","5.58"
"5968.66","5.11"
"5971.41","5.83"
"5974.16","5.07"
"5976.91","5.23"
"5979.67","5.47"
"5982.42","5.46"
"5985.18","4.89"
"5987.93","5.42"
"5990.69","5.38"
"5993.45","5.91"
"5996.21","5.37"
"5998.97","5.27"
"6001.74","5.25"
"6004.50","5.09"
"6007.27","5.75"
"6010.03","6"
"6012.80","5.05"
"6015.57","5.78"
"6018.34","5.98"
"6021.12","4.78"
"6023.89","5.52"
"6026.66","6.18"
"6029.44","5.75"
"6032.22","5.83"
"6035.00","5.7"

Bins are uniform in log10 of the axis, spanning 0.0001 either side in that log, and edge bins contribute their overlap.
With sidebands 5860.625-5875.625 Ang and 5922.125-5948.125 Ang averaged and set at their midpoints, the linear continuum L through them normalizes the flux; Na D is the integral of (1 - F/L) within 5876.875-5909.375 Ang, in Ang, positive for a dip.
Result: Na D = 1.7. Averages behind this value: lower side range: 5.68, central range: 5.36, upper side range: 5.61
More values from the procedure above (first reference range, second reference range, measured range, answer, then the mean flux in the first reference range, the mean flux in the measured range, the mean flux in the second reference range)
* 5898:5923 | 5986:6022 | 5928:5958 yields 0.74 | 5.79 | 5.54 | 5.46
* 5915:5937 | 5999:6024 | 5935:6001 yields 1.19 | 5.67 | 5.46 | 5.45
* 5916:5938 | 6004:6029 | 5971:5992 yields 1.12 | 5.67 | 5.32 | 5.59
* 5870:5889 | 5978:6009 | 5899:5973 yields -3.85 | 5.35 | 5.65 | 5.39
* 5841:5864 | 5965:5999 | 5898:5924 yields -1.23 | 5.63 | 5.78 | 5.39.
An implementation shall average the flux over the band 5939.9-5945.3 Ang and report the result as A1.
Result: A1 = 5.47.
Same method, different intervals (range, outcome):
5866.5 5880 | 5.54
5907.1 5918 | 5.99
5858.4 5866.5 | 5.79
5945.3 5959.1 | 5.3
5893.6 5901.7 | 5.37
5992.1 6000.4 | 5.51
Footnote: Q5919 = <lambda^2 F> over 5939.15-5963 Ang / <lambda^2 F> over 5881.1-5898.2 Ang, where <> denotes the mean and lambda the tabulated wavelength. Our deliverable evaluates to 1.1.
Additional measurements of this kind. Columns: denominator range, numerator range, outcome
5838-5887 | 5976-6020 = 1.02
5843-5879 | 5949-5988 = 1.00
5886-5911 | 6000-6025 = 1.05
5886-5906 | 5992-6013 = 1.07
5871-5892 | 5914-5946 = 1.10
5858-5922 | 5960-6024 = 1.02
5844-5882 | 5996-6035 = 1.04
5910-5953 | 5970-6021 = 0.99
